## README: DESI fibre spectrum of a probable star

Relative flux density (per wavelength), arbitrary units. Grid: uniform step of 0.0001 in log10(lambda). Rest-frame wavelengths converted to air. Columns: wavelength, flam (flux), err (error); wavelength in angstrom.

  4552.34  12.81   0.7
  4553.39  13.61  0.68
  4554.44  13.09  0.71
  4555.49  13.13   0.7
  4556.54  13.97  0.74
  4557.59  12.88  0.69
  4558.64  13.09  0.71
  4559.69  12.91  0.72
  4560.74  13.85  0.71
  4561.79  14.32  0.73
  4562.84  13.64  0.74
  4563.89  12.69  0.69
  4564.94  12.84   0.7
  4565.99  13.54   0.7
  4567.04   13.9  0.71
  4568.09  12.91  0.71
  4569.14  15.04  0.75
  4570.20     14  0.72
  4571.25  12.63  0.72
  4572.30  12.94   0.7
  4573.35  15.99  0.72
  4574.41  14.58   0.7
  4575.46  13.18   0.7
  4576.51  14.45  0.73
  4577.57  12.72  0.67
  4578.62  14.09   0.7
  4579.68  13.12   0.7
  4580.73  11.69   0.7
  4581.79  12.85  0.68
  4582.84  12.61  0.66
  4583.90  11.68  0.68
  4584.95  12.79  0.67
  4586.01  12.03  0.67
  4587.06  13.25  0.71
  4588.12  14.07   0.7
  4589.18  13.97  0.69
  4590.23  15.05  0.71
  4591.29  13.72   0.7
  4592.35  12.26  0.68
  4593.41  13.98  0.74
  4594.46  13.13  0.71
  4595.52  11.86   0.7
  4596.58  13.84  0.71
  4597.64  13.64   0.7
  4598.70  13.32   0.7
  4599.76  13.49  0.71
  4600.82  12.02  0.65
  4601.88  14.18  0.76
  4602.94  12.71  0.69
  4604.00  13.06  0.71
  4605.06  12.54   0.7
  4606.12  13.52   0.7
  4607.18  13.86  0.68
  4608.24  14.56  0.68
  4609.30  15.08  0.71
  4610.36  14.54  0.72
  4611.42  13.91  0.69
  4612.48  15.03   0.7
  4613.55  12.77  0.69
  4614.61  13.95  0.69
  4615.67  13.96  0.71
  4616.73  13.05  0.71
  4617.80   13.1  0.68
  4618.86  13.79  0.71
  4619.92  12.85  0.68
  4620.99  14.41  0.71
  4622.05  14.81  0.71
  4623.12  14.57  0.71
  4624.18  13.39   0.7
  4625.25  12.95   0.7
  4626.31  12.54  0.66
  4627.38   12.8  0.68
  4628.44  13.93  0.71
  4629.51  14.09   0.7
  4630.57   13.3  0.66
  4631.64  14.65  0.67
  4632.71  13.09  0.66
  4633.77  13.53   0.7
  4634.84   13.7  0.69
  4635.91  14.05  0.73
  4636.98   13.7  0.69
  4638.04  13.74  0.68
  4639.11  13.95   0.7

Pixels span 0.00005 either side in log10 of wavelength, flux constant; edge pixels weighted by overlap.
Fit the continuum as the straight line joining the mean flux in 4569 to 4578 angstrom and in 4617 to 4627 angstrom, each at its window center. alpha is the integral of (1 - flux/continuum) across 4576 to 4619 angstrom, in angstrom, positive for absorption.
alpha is 1.07 angstrom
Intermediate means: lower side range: 13.9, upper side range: 13.6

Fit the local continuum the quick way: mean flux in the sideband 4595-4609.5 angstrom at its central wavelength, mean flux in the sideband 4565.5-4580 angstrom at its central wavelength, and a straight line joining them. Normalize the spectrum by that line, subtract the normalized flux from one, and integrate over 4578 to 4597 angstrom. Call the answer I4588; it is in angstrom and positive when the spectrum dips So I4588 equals 0.7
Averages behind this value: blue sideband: 13.8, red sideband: 13.4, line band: 13.1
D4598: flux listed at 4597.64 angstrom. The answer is 13.64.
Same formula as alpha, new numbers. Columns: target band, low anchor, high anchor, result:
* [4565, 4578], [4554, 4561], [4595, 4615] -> -0.4 angstrom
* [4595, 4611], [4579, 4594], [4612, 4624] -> 0.0 angstrom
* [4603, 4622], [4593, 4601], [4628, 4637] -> -0.4 angstrom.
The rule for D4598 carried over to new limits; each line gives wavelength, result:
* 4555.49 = 13.13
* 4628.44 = 13.93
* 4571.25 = 12.63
